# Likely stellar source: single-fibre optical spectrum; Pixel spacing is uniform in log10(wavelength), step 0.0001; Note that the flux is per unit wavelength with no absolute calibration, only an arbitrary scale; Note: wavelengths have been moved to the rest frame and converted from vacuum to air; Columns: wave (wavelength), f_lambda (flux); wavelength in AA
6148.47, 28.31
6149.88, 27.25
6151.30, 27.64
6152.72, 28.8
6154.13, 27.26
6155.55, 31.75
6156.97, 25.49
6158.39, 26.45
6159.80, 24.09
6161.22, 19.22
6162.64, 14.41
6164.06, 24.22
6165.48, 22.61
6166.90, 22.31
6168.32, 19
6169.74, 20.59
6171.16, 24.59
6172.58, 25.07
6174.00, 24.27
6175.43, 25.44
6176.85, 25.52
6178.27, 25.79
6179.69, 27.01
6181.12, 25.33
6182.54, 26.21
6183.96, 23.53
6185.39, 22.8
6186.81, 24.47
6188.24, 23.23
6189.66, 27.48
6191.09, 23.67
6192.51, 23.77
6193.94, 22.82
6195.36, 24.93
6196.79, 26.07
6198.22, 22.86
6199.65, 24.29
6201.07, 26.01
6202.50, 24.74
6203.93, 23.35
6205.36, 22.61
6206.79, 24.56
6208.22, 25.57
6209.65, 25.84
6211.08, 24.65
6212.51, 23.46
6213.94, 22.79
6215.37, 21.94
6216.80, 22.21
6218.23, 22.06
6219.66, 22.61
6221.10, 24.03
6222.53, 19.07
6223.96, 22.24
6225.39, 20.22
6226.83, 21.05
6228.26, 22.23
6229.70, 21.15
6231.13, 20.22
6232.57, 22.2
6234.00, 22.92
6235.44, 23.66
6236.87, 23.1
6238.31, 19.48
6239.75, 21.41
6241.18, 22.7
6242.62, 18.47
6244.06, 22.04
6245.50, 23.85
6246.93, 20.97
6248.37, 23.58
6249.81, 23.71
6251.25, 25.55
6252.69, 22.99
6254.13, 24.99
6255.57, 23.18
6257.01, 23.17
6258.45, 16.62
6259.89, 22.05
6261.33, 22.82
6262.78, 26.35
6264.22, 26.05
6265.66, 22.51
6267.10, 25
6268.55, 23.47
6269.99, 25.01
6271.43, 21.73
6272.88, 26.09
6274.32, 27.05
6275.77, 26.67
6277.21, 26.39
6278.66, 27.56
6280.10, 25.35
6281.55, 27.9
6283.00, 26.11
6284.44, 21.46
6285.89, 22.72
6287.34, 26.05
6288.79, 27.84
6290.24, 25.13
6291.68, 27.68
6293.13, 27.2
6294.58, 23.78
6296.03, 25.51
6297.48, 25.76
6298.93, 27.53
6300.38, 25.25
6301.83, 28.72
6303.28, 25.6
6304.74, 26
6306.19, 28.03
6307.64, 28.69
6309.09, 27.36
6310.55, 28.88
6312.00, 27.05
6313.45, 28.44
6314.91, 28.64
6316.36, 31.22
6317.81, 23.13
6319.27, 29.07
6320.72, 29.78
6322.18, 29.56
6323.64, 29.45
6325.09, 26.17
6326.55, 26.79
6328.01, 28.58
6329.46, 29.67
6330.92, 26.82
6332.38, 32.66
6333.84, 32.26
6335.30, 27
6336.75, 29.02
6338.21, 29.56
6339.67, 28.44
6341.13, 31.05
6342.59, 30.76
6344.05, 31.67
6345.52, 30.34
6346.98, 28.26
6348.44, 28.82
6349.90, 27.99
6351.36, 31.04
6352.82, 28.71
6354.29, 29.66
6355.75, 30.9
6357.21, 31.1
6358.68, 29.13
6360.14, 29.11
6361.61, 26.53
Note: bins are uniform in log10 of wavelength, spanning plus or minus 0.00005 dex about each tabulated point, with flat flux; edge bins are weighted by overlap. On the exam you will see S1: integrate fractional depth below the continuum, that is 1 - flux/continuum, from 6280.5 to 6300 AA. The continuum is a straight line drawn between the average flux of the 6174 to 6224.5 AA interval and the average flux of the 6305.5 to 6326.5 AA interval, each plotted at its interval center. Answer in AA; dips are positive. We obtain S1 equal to 1.1 AA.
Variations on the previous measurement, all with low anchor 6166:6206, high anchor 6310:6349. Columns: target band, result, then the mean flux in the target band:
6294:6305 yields 0.8 AA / 26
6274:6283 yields 0.2 AA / 26.7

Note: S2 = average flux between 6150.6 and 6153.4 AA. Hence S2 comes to 28.2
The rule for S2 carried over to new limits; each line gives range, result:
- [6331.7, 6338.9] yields 30.1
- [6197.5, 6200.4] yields 23.6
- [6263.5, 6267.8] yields 24.6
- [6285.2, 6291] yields 25.5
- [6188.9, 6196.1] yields 24.5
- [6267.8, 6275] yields 24.7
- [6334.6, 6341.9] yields 29.1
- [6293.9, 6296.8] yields 24.7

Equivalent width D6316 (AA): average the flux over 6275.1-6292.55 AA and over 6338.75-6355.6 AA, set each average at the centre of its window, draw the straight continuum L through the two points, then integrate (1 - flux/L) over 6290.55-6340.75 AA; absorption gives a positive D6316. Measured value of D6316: -0.1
